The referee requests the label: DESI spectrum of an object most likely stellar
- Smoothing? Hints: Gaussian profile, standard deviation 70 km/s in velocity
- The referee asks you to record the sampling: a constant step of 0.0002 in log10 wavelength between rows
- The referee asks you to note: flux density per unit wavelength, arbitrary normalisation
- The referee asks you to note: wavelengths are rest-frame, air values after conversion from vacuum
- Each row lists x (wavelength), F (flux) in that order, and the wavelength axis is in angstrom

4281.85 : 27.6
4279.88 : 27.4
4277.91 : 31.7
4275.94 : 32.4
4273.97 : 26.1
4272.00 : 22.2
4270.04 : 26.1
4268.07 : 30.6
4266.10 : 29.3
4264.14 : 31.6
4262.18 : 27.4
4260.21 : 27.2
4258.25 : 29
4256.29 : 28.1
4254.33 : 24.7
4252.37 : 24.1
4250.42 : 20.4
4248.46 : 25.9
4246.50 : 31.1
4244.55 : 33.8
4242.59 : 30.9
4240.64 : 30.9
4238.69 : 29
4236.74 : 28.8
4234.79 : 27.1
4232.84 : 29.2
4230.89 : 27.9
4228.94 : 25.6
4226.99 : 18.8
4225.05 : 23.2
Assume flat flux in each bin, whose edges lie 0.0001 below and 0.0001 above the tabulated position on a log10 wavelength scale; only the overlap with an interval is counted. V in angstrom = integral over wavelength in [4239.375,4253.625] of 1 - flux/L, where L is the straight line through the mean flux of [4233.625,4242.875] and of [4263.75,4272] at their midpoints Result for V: 0.5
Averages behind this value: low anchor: 29.2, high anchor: 28.4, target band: 28.1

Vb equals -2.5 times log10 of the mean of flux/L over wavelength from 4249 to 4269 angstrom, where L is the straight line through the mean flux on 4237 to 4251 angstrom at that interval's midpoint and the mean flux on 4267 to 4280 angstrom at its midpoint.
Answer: 0.05 mag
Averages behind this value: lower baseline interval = 29.1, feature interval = 27.2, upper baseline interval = 28.1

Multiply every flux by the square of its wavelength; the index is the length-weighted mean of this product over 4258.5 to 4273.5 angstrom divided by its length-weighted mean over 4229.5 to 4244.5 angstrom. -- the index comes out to 0.96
